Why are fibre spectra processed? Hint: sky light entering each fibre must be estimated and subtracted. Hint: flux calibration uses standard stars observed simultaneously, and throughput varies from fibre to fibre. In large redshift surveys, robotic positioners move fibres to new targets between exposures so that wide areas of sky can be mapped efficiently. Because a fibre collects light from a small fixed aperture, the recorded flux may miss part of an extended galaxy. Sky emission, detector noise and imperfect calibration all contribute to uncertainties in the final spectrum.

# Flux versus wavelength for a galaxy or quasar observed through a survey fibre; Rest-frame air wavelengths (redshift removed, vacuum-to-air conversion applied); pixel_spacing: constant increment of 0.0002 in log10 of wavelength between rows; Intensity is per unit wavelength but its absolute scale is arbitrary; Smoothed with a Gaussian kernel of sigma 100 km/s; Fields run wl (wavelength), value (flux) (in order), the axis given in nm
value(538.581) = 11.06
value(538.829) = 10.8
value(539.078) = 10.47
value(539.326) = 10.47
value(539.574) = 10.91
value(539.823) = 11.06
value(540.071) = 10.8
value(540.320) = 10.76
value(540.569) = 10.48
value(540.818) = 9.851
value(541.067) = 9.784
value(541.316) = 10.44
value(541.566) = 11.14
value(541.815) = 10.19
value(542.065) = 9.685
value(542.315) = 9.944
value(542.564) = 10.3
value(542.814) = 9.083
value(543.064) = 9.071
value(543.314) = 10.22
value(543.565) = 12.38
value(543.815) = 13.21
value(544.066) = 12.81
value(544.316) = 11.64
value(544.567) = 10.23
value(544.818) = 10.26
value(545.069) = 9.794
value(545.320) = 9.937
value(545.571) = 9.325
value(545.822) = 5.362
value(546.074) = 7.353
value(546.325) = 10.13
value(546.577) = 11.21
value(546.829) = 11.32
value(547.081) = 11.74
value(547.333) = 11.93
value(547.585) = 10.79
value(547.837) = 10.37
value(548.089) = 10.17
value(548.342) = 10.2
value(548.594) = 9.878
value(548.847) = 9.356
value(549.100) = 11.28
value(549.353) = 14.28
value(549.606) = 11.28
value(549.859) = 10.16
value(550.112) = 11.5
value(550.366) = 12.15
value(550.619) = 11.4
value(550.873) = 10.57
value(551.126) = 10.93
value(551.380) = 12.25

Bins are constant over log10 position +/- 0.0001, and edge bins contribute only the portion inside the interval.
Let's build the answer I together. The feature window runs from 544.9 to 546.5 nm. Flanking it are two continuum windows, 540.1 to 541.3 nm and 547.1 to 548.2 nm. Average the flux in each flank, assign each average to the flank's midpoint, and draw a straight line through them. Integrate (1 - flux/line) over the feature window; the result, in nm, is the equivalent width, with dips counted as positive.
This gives 0.29 nm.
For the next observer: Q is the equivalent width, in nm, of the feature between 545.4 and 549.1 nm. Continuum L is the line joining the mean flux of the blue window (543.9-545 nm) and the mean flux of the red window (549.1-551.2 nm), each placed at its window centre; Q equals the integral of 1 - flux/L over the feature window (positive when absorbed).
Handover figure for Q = 0.45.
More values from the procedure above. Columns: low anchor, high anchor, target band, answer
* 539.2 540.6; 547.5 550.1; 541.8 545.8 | 0.15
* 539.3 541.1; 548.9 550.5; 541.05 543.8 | 0.12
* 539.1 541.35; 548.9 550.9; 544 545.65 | 0.07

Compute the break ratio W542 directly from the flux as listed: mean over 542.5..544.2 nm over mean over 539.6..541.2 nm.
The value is 1.05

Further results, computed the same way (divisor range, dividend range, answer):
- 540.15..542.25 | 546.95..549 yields 1.03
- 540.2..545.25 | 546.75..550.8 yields 1.05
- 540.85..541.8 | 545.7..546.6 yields 0.79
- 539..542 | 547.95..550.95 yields 1.05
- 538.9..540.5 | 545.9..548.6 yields 0.97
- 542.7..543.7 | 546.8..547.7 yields 1.12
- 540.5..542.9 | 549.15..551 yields 1.15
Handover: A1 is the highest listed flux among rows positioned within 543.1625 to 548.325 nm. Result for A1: 13.21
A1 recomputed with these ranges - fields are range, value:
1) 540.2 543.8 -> 12.38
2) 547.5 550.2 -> 14.28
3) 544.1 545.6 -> 11.64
